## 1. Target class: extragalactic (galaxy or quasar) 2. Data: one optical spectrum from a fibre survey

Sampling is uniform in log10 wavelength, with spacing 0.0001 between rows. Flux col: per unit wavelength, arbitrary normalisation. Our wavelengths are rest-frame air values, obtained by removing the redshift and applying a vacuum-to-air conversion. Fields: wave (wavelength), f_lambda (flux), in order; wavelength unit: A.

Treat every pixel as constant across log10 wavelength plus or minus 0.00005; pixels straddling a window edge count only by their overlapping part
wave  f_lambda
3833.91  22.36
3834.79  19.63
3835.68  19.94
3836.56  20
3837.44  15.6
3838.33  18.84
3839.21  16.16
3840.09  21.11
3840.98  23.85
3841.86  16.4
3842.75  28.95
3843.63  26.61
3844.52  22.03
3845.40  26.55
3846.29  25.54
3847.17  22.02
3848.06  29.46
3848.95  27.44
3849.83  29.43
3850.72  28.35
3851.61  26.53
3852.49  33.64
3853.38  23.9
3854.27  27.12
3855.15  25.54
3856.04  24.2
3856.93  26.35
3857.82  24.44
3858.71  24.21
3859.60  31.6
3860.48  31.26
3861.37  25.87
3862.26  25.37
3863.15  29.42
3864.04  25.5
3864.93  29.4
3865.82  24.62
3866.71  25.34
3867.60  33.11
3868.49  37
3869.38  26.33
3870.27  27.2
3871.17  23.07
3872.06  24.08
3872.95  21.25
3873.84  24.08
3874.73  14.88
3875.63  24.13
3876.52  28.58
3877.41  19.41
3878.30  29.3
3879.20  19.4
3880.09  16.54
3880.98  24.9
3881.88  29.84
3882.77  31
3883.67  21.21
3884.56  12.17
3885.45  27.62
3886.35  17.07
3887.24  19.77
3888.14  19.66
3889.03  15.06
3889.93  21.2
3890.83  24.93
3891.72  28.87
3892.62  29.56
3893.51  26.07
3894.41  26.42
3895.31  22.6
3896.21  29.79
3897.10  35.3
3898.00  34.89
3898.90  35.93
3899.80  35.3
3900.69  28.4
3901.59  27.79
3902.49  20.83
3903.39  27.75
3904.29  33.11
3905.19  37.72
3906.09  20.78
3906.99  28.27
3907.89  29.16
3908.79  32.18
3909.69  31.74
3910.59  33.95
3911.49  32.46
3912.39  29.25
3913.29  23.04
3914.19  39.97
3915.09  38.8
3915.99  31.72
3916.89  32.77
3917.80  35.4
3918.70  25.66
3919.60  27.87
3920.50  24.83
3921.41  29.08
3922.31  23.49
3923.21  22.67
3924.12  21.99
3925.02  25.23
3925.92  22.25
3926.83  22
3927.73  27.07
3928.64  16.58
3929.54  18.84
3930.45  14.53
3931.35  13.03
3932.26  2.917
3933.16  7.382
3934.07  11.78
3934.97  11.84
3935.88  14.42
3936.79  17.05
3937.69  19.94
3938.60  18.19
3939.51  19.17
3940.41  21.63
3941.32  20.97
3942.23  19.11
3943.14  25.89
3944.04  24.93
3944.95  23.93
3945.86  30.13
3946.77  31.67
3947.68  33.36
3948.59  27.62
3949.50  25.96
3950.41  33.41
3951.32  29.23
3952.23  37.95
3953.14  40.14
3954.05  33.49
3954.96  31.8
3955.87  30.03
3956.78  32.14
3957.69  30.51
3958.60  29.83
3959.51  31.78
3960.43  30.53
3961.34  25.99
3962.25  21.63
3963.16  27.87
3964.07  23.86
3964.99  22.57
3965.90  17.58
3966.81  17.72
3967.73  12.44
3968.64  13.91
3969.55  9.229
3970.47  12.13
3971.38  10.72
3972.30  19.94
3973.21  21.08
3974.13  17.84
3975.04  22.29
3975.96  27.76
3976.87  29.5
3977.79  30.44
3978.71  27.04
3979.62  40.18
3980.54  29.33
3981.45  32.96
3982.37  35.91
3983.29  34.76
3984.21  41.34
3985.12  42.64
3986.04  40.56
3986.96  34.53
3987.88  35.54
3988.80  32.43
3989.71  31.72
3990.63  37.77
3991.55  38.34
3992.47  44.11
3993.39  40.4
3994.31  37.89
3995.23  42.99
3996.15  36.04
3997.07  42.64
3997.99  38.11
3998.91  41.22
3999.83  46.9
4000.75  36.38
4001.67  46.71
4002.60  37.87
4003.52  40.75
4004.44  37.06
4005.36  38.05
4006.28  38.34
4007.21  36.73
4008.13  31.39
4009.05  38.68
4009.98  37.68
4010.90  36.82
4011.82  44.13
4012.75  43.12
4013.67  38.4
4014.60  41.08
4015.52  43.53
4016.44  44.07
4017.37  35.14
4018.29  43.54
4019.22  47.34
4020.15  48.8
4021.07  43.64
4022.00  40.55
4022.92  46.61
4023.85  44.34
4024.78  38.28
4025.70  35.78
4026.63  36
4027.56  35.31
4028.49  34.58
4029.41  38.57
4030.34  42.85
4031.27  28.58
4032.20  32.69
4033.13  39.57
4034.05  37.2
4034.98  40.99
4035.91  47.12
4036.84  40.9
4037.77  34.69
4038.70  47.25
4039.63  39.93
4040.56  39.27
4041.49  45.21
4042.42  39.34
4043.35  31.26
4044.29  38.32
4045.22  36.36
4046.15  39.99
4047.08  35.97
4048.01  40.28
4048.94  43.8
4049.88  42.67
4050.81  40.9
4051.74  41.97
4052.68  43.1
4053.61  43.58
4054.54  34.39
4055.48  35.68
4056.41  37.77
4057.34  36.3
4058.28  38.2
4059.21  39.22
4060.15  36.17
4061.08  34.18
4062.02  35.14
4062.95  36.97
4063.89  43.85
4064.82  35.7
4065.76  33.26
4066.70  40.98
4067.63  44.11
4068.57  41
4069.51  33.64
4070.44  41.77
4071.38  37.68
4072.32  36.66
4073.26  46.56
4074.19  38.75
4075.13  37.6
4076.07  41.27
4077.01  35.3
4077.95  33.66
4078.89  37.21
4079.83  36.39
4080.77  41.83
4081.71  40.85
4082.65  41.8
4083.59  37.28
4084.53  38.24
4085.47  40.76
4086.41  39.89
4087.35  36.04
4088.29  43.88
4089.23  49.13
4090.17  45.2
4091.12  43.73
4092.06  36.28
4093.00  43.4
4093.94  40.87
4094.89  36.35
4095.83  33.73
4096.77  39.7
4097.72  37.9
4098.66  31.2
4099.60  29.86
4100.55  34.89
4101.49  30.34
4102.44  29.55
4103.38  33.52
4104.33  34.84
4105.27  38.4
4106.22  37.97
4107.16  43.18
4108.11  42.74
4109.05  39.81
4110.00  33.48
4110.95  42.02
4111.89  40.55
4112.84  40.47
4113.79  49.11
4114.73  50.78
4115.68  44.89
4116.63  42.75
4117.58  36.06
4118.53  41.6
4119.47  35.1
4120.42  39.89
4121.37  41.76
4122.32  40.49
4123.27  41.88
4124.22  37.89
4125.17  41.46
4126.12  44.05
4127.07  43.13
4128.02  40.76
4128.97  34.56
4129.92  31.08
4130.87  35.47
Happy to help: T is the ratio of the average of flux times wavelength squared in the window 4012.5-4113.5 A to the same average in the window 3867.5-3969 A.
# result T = 1.66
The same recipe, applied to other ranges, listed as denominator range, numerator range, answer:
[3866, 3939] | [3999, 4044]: 1.70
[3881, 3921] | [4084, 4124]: 1.55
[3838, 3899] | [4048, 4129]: 1.73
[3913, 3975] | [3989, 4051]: 1.74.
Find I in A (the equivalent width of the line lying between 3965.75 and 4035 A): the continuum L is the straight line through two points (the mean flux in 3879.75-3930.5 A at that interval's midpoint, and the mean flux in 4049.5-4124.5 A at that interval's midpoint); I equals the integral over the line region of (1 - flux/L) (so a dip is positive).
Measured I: -3.69 A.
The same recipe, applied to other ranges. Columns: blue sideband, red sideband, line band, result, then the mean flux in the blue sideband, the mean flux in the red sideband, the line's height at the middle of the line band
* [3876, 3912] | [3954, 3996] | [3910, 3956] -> 4.6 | 26.7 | 29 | 27.8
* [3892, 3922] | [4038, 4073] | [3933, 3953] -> 5.5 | 30.2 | 39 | 32.3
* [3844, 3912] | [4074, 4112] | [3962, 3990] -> 4.9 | 26.5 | 38.2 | 31.9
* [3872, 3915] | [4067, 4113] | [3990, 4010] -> -3.8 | 26.5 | 38.6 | 33.1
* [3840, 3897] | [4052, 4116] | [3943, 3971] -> 3.9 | 25.2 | 38.8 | 30.8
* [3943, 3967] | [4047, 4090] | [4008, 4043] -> -4.9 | 28.7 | 39.2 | 35.3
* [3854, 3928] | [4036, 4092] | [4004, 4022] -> -2.4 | 26.8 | 39.4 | 35.7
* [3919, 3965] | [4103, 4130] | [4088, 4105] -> 0.4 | 24.2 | 40.3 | 38.5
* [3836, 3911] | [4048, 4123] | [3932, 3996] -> 9.4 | 25.9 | 39.1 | 31.5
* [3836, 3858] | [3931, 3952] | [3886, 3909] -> -4.6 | 24.4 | 21.3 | 22.7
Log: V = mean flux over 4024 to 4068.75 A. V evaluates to 38.7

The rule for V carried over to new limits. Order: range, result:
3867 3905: 25.7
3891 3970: 25.8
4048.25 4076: 39.1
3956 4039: 34.6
